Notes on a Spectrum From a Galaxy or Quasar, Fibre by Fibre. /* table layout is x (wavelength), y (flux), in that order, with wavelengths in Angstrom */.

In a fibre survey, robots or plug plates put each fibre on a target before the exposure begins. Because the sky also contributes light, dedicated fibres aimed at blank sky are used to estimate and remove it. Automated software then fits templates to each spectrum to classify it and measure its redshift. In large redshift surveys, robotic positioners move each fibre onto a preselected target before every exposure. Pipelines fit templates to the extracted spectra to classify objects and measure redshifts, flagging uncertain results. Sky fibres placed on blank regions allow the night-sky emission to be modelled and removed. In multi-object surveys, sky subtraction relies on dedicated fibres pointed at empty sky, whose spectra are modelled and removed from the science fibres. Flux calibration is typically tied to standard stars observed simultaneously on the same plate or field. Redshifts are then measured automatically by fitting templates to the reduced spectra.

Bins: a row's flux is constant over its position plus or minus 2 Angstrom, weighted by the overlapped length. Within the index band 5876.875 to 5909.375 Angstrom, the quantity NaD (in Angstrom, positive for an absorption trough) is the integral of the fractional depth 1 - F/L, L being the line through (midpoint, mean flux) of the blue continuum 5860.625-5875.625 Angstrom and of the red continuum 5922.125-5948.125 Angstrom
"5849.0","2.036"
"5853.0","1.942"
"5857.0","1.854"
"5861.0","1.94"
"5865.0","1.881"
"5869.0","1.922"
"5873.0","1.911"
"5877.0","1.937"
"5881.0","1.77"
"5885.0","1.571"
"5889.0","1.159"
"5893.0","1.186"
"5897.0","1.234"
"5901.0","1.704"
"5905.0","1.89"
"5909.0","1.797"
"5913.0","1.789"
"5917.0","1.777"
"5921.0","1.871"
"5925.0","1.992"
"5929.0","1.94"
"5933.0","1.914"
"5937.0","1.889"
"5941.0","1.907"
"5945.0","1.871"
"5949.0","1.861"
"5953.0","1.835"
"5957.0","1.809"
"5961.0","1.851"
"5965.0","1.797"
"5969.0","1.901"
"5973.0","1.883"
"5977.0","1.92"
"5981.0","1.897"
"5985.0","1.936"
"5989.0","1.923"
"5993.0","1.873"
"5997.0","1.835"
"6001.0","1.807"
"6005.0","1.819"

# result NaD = 6.1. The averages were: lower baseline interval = 1.91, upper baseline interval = 1.91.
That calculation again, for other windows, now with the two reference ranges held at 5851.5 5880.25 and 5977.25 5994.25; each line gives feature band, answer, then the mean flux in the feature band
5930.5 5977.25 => 1.0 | 1.87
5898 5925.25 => 1.5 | 1.8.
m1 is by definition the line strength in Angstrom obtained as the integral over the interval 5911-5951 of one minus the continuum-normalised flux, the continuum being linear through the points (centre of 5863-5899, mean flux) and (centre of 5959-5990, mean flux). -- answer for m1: -2.7 Angstrom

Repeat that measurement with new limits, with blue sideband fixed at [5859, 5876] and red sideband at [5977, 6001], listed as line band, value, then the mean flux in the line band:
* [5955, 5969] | 0.5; 1.83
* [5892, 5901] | 2.8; 1.32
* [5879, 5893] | 3.3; 1.46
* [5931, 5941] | 0.0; 1.9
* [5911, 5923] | 0.6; 1.81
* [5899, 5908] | 0.5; 1.8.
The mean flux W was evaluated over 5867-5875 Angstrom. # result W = 1.92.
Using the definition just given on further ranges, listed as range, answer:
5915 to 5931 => 1.9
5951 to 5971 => 1.84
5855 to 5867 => 1.89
